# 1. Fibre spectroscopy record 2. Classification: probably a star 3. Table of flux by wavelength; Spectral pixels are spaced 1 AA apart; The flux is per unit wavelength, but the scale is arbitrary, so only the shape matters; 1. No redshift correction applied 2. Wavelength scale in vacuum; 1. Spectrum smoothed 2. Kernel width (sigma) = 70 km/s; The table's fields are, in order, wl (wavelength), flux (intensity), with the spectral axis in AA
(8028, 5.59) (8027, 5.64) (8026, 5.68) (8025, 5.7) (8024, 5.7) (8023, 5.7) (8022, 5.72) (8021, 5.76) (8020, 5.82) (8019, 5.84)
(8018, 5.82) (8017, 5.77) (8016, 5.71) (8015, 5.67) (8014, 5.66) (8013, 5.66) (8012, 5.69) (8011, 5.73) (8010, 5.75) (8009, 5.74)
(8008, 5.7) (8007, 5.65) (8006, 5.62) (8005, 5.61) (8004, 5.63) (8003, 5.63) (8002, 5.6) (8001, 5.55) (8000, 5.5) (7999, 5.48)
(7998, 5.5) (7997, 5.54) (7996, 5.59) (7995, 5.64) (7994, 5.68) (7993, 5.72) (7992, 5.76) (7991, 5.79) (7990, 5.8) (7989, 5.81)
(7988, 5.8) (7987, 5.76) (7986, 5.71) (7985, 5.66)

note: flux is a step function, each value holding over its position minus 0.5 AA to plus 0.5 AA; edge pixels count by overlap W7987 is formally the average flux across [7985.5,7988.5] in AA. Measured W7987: 5.76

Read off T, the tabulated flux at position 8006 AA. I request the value 5.62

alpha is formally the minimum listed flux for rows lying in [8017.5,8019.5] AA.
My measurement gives 5.82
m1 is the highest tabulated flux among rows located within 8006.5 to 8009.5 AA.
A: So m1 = 5.74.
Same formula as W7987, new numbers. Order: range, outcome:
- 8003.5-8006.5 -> 5.62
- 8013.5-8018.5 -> 5.73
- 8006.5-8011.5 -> 5.71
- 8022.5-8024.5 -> 5.7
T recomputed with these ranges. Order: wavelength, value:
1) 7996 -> 5.59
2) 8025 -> 5.7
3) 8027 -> 5.64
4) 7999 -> 5.48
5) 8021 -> 5.76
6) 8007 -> 5.65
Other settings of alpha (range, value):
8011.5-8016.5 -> 5.66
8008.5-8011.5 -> 5.73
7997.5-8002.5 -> 5.48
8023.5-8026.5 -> 5.68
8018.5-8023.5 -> 5.7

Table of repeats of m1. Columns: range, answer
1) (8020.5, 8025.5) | 5.76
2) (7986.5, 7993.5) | 5.81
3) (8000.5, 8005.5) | 5.63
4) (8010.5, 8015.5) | 5.73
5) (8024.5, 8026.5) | 5.7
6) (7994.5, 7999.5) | 5.64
